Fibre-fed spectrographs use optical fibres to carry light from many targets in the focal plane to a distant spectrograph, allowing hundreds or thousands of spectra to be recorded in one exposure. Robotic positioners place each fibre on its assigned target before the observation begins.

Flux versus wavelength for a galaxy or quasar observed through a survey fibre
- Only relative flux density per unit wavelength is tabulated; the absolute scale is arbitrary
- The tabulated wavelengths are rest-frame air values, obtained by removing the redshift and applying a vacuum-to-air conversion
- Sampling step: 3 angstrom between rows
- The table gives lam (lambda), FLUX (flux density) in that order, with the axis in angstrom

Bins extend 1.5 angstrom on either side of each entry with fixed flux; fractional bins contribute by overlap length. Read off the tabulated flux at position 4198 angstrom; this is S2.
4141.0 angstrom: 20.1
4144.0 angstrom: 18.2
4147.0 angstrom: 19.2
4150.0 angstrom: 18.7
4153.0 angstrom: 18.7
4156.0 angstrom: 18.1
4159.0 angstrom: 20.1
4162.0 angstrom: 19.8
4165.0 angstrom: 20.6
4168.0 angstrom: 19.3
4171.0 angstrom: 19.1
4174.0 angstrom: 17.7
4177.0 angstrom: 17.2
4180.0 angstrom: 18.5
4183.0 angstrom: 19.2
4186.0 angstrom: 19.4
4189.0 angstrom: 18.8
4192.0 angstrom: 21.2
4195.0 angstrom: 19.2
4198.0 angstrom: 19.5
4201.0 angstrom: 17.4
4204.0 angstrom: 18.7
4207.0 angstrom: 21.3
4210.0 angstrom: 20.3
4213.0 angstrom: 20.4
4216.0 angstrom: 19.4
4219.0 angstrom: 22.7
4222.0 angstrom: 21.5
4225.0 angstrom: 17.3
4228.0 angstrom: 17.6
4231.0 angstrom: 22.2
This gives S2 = 19.5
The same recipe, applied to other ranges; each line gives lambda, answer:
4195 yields 19.2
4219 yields 22.7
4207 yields 21.3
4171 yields 19.1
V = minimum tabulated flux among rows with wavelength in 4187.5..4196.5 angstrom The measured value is 18.8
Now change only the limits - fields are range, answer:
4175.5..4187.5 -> 17.2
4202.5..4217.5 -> 18.7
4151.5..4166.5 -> 18.1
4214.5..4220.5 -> 19.4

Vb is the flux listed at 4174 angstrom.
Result 17.7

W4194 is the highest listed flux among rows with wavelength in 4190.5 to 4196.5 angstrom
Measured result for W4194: 21.2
